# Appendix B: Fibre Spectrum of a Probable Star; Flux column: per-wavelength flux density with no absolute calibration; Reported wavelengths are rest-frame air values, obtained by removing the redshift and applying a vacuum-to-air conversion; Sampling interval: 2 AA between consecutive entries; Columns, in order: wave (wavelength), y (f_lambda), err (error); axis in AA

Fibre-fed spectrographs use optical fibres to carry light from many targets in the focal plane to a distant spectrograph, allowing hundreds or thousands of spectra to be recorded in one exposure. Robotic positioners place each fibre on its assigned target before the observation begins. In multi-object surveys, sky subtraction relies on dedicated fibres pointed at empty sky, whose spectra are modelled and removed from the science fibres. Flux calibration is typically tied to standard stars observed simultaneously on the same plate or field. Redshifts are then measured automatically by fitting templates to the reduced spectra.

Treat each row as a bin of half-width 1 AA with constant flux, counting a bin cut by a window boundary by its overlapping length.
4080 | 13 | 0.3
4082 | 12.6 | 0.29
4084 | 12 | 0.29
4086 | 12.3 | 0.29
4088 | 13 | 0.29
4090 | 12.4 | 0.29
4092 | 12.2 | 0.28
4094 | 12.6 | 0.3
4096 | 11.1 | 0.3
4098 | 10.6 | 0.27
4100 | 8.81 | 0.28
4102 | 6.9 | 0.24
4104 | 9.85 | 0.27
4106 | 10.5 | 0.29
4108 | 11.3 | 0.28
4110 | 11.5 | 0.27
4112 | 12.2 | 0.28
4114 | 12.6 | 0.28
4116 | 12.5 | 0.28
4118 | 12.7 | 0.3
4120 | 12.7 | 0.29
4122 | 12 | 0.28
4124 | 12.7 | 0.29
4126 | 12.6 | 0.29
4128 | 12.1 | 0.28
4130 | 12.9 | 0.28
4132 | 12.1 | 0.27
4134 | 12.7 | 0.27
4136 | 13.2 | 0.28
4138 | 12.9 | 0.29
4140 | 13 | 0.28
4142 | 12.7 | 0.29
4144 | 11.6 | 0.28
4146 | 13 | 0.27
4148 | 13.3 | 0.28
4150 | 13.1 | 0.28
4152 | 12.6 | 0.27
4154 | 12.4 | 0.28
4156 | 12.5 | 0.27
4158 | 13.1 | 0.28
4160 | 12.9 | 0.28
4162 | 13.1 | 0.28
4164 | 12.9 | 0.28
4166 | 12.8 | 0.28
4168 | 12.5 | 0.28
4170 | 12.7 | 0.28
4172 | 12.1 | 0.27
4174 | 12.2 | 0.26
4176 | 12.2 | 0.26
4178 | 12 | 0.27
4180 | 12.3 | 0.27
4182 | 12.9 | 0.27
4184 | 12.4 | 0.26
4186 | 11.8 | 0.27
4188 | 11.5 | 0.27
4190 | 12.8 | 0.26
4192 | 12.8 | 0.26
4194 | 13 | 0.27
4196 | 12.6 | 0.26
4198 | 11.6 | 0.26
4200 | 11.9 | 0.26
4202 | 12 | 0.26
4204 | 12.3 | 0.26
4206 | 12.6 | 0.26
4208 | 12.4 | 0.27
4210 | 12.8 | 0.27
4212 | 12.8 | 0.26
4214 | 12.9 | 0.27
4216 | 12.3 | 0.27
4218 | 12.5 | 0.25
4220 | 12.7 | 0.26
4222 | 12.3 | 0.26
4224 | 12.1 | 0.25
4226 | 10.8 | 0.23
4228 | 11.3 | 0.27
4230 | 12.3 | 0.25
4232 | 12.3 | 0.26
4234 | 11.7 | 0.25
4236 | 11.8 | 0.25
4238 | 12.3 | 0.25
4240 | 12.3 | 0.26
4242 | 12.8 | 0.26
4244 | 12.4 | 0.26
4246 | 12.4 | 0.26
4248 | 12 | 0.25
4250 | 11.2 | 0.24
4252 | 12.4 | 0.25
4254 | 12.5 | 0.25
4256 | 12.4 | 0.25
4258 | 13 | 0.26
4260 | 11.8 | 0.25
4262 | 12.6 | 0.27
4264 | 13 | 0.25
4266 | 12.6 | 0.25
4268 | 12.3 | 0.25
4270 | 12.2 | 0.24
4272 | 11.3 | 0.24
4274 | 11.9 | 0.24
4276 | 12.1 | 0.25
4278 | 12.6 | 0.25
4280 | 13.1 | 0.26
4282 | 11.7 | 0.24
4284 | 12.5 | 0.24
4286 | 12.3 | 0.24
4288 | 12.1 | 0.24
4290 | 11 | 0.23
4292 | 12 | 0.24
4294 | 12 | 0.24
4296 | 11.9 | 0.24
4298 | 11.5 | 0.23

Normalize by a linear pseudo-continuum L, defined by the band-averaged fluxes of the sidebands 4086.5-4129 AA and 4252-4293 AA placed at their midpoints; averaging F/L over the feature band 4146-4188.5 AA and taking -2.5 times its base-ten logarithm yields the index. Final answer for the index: -0.066 mag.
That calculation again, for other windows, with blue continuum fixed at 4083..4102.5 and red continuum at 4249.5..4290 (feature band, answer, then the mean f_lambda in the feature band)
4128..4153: -0.105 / 12.7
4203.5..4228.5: -0.031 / 12.3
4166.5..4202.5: -0.046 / 12.3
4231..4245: -0.012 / 12.2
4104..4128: -0.055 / 12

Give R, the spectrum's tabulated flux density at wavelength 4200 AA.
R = 11.9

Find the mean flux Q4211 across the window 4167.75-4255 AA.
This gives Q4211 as 12.3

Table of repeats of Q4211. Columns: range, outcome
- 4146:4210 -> 12.5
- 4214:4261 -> 12.2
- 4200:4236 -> 12.2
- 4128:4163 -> 12.8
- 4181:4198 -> 12.4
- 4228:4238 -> 12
